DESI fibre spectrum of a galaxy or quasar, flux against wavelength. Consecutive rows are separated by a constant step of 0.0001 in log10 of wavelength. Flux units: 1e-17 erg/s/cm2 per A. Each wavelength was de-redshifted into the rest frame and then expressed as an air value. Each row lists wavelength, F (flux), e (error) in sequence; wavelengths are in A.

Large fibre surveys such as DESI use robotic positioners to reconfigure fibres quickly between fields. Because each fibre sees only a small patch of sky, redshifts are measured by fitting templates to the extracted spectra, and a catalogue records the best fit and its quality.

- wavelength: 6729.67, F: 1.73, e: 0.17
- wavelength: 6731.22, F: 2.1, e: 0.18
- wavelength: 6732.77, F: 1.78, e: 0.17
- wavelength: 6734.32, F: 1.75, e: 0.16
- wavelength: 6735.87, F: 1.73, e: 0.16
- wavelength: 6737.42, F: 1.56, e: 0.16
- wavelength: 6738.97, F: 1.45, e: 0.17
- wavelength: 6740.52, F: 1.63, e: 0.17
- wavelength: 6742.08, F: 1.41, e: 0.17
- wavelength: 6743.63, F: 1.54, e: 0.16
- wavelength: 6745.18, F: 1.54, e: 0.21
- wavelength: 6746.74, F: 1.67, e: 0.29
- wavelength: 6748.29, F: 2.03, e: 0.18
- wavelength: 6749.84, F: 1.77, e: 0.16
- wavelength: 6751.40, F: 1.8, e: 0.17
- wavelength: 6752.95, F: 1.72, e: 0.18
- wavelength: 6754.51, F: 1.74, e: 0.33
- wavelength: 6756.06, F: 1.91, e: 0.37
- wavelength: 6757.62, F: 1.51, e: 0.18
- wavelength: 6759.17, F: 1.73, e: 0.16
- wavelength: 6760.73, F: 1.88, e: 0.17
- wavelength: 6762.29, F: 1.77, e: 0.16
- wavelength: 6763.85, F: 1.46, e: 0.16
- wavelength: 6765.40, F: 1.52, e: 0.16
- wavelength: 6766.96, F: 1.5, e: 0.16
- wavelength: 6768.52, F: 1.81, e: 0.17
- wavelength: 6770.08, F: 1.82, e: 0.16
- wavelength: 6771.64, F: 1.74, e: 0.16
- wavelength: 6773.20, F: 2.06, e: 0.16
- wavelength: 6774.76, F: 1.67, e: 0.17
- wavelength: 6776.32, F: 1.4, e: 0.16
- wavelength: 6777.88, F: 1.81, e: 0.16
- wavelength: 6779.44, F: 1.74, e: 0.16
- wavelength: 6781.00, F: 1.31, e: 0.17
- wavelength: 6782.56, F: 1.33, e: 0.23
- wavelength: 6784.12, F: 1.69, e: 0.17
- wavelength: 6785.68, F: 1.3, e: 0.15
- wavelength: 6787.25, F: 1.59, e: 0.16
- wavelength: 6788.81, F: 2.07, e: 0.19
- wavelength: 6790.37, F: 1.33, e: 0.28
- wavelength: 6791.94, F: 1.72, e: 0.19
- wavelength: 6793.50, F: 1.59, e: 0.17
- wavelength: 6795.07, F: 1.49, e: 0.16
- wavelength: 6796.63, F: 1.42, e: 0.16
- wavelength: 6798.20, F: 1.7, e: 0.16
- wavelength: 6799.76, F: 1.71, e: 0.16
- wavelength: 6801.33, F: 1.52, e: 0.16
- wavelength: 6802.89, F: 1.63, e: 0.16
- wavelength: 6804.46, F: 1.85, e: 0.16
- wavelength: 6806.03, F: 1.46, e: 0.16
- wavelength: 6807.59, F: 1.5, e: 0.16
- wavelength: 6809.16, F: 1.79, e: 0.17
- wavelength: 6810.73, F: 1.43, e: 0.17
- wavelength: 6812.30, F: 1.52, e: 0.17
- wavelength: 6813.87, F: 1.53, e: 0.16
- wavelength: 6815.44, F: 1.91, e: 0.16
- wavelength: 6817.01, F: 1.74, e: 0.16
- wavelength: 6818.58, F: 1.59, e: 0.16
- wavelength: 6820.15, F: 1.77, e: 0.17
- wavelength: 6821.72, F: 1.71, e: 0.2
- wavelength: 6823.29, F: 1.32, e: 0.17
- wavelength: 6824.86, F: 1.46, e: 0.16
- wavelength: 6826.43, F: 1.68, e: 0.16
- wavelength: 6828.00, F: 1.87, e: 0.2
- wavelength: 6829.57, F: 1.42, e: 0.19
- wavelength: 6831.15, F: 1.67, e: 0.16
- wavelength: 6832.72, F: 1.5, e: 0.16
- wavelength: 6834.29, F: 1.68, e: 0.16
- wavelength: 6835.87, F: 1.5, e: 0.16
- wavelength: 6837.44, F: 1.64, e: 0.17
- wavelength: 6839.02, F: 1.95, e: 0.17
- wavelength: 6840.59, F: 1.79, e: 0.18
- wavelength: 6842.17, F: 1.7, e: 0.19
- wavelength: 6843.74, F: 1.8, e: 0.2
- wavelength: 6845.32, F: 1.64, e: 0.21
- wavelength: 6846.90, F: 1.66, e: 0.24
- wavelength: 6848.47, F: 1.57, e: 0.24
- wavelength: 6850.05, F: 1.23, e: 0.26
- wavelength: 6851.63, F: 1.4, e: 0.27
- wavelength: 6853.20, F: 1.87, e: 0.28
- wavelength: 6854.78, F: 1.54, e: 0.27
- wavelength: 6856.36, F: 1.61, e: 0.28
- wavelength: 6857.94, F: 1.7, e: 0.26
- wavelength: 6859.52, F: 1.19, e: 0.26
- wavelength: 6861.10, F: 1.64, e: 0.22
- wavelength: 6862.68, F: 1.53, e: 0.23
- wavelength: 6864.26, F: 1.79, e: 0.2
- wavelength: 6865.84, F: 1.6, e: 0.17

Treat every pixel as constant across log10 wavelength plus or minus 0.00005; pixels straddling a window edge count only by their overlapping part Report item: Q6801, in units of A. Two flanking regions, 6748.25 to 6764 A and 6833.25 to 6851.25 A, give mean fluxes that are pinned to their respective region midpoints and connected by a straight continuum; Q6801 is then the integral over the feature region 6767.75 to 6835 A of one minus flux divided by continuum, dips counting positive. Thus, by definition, 2.8 A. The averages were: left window 1.75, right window 1.64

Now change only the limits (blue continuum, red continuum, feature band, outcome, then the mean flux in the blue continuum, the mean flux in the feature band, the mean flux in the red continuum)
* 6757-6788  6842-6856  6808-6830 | -0.19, 1.63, 1.63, 1.6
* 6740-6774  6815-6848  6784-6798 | 0.91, 1.71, 1.58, 1.66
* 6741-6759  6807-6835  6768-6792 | 0.24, 1.69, 1.65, 1.62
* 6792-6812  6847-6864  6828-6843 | -0.97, 1.59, 1.66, 1.54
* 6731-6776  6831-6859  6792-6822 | 0.64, 1.7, 1.63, 1.63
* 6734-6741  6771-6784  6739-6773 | -1.39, 1.62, 1.69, 1.63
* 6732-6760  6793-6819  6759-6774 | -0.64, 1.68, 1.73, 1.61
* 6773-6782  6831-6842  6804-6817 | 0.25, 1.63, 1.62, 1.68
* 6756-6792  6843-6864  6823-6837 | 0.15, 1.65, 1.58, 1.57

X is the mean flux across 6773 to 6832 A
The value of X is 1.61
